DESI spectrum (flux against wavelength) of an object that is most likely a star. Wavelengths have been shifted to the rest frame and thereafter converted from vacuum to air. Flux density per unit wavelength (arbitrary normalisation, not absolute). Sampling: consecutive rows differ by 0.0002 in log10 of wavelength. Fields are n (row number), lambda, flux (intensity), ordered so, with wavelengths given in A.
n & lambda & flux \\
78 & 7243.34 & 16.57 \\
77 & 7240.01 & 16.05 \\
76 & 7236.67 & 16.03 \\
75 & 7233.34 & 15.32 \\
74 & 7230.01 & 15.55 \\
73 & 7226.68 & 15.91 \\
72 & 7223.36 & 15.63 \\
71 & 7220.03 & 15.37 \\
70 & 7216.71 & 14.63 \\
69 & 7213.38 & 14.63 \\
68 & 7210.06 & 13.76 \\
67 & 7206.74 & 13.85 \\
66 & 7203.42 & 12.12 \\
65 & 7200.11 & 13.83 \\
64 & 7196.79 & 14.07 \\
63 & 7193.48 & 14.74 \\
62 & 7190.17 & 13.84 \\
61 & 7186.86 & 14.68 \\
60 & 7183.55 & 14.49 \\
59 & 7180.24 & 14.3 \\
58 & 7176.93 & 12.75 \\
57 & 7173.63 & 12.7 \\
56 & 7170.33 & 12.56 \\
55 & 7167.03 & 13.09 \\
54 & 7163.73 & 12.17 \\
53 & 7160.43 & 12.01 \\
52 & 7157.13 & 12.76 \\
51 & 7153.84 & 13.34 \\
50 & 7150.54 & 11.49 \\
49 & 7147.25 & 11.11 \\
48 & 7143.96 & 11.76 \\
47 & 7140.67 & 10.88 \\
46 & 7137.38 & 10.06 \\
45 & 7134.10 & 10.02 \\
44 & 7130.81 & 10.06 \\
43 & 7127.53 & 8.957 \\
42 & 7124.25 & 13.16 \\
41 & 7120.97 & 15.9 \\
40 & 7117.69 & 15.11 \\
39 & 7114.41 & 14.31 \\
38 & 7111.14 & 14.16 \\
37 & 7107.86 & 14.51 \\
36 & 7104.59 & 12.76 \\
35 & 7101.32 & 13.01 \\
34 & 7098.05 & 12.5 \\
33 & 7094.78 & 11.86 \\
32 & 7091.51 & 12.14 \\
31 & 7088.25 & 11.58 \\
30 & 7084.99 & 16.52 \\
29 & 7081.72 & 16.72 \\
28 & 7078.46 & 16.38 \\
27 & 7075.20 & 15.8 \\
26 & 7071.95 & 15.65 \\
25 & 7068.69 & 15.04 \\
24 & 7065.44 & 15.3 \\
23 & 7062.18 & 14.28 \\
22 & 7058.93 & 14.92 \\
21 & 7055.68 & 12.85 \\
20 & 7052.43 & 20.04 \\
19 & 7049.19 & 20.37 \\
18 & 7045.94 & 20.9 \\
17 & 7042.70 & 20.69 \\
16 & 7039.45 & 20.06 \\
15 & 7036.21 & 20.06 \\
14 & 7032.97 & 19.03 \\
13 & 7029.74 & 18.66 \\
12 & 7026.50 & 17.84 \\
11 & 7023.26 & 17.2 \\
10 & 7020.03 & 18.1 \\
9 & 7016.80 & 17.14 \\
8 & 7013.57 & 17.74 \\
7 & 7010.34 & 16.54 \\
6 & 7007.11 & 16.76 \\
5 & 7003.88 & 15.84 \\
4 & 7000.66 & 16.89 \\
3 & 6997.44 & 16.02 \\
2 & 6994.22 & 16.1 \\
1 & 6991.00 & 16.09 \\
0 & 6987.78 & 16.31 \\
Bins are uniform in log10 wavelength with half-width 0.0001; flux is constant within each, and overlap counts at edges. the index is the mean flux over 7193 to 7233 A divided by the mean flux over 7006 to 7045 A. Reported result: 0.79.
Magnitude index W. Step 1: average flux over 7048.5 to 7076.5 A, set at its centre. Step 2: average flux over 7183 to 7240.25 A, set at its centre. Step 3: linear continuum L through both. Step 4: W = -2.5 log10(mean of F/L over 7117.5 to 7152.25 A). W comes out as 0.31 mag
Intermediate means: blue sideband 15.9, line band 11.5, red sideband 14.7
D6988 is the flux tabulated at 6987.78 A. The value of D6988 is 16.31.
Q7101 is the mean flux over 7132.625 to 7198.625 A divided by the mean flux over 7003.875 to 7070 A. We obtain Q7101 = 0.72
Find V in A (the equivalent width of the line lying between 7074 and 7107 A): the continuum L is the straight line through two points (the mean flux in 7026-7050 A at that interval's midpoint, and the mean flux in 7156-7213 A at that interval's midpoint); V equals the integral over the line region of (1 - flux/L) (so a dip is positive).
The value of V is 6.80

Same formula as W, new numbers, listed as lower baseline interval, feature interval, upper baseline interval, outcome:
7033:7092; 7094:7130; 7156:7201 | 0.159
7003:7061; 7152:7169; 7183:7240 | 0.229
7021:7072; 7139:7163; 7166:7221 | 0.247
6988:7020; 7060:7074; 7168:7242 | 0.059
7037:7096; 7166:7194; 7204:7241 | 0.129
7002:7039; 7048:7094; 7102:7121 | 0.030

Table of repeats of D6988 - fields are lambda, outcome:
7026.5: 17.84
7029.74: 18.66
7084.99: 16.52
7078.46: 16.38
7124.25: 13.16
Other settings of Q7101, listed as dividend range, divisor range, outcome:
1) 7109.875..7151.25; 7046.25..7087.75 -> 0.75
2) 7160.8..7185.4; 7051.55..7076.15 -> 0.85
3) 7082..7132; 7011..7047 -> 0.70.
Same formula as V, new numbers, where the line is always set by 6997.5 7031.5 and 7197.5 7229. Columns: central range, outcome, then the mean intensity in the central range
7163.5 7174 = 1.7 A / 12.7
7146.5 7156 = 2.0 A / 12.1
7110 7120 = 0.7 A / 14.6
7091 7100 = 2.2 A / 12.2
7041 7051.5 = -2.4 A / 20.6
